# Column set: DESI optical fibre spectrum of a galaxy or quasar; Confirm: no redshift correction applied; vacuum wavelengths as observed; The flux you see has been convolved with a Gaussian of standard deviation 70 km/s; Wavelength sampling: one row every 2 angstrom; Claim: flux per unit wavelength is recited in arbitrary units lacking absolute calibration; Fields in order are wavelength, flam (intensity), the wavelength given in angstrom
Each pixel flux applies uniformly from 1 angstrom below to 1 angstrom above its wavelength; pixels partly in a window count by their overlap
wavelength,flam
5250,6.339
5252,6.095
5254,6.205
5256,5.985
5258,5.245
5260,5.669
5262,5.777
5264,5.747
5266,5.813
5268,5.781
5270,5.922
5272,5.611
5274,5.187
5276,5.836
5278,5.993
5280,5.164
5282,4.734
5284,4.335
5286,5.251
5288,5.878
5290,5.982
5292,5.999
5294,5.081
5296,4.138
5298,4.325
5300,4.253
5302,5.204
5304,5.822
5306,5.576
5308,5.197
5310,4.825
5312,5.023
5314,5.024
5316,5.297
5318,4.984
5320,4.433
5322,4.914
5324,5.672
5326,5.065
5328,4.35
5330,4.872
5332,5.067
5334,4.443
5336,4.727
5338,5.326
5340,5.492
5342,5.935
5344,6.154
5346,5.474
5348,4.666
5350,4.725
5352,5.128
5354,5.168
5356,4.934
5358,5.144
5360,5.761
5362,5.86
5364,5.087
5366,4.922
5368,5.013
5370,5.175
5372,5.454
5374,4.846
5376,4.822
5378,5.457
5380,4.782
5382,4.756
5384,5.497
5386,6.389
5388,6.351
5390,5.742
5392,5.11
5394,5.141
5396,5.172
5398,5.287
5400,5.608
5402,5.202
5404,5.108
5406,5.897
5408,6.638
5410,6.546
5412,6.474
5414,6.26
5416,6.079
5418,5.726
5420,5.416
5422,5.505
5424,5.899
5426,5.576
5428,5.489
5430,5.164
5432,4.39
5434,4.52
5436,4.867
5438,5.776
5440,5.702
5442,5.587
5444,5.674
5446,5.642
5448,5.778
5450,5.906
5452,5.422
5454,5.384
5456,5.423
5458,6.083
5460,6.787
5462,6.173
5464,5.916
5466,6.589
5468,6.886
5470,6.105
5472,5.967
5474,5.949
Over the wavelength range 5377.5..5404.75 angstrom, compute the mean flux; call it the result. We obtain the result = 5.4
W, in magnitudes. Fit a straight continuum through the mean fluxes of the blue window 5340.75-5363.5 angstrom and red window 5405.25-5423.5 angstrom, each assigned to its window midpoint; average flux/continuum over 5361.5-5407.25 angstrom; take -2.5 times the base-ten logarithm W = 0.08 mag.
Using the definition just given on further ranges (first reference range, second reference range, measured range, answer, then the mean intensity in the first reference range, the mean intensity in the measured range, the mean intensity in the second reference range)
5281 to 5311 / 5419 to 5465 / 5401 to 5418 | -0.10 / 5.11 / 6.01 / 5.57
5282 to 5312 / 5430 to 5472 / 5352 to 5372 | 0.03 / 5.12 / 5.24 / 5.72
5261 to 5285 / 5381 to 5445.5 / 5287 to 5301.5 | 0.08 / 5.49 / 5.1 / 5.58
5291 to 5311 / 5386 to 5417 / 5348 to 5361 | 0.07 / 5.04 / 5.11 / 5.79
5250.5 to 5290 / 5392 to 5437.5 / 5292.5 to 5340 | 0.13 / 5.61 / 4.96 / 5.54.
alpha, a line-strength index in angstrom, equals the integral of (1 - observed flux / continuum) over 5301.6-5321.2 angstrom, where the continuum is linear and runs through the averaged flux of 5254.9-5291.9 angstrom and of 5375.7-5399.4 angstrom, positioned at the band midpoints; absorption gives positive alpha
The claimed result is 1.3 angstrom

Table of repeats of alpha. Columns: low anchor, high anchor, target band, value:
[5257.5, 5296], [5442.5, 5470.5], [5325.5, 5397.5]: 6.3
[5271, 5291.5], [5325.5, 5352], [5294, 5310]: 1.1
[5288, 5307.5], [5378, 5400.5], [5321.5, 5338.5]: 1.1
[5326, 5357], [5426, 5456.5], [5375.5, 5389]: -0.6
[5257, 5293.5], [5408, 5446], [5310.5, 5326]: 1.5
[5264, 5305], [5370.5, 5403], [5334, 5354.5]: 0.4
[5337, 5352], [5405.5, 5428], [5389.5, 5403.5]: 1.2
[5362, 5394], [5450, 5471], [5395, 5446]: 1.0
